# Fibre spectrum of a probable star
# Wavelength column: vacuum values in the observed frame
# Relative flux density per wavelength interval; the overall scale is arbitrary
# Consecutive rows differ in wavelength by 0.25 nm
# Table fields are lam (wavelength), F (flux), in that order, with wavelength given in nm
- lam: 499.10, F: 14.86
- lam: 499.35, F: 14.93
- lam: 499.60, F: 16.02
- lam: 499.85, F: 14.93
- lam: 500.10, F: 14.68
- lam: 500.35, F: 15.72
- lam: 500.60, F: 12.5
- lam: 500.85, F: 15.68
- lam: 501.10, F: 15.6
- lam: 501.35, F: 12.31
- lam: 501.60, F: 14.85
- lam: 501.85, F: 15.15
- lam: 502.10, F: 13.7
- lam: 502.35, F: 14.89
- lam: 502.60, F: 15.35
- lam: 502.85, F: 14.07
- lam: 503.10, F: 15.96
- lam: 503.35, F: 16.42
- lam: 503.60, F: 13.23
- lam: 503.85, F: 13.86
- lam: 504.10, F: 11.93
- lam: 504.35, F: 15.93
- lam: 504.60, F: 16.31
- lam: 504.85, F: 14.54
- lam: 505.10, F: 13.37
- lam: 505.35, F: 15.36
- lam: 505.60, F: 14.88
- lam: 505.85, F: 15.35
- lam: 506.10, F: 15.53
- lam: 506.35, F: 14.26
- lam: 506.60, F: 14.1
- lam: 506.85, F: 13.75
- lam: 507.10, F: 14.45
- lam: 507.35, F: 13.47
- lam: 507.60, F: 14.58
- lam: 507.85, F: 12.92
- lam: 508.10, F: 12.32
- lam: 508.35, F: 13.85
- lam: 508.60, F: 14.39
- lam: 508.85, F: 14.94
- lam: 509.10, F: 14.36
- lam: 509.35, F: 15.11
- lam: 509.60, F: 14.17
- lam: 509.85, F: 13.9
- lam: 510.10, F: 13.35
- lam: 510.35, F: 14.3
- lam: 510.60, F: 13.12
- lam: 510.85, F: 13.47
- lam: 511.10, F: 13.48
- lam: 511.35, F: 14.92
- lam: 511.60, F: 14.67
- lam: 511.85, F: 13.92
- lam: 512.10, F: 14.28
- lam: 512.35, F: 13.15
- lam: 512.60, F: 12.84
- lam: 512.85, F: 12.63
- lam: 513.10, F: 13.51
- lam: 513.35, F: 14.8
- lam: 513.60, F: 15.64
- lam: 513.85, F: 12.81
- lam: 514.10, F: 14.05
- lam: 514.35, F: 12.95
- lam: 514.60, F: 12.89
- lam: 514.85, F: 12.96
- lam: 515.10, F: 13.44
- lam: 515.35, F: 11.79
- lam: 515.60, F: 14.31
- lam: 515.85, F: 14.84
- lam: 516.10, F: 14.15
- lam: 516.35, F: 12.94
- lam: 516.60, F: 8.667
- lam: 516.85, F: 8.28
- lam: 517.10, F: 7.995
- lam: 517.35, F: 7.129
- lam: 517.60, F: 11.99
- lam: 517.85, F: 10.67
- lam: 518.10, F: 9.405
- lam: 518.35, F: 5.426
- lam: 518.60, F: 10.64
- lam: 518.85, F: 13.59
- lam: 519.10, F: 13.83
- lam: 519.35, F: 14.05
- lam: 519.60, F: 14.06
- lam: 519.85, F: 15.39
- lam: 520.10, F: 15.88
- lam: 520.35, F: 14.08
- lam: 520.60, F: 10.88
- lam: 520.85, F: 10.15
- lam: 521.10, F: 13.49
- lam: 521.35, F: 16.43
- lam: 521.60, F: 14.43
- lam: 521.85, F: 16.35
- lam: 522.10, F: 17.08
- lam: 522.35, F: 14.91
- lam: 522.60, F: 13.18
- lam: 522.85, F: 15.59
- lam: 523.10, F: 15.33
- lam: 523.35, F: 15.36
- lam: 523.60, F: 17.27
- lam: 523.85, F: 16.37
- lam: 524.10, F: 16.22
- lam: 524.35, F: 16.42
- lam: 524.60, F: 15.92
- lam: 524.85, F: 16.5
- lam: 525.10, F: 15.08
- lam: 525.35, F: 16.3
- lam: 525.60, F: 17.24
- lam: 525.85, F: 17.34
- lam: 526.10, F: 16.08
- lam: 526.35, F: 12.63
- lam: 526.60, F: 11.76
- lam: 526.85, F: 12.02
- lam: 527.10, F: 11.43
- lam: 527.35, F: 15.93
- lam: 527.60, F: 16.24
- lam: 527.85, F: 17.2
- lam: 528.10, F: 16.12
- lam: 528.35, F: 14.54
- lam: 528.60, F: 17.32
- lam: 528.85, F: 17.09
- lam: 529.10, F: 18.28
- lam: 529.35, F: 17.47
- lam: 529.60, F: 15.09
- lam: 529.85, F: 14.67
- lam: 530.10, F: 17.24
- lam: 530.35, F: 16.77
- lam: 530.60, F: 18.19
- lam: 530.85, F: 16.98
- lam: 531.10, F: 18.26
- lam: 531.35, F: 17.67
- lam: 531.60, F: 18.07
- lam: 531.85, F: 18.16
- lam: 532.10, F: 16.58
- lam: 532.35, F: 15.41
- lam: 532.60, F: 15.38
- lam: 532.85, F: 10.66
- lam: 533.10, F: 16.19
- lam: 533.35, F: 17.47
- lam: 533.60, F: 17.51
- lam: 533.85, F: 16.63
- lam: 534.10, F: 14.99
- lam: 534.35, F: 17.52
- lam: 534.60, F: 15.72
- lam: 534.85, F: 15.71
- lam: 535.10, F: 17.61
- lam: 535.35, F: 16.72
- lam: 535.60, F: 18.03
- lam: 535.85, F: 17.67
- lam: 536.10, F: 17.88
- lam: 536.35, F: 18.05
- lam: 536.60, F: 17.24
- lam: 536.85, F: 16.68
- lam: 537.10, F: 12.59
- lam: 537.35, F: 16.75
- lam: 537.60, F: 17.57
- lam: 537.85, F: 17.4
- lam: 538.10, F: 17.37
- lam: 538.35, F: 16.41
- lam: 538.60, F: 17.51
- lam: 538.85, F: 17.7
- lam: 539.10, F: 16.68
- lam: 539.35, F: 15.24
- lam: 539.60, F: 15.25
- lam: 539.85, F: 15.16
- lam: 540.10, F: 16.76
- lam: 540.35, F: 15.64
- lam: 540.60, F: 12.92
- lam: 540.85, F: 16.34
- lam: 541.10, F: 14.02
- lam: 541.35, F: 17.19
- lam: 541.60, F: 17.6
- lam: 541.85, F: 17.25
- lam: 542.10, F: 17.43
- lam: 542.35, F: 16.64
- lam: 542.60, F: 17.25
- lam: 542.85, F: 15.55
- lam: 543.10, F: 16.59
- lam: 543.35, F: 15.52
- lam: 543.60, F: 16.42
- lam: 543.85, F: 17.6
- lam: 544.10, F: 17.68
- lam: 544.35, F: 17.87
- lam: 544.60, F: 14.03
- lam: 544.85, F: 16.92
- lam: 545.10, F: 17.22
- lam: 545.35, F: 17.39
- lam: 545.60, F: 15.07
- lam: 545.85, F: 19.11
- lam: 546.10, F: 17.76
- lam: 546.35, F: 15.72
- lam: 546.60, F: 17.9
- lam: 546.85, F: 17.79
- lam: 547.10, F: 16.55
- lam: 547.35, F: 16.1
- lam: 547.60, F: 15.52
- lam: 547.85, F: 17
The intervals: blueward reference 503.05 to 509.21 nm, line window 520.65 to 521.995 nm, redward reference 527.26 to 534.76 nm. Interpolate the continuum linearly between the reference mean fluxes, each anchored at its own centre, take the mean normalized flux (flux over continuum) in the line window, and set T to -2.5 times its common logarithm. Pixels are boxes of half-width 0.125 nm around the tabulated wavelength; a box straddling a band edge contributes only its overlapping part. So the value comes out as 0.12 mag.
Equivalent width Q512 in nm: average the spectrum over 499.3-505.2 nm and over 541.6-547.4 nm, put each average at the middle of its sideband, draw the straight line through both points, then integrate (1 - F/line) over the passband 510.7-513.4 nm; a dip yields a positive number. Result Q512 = 0.25 nm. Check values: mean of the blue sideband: 14.7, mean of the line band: 13.8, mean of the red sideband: 16.9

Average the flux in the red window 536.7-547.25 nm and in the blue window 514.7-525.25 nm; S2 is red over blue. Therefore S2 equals 1.2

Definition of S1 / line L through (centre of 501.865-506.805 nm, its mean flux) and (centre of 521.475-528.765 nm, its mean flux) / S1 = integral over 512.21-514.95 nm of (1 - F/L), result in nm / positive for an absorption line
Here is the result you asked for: 0.282 nm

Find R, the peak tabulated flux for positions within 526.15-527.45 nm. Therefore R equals 15.93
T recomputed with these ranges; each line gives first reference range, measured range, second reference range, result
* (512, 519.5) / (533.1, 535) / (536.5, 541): -0.08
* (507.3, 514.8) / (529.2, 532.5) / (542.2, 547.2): -0.09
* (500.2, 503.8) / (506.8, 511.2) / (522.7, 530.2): 0.08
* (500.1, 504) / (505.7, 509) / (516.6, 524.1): 0.00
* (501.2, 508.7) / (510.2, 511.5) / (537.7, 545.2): 0.06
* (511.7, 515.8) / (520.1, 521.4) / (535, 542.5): 0.10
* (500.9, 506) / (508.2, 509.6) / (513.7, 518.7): -0.09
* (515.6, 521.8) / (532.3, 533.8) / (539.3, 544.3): -0.06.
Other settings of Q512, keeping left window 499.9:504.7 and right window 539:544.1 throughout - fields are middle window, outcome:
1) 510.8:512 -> 0.069 nm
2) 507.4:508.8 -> 0.112 nm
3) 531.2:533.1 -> -0.026 nm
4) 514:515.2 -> 0.149 nm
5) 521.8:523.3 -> 0.008 nm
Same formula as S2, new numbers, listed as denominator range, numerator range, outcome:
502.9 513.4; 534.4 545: 1.17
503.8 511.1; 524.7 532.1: 1.14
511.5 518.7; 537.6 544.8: 1.35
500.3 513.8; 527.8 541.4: 1.16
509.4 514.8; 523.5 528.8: 1.13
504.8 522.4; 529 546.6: 1.24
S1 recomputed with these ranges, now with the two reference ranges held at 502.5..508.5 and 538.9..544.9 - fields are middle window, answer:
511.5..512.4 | 0.041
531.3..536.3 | -0.237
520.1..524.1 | 0.115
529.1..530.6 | -0.091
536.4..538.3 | -0.066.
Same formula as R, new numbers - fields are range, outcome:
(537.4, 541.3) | 17.7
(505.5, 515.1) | 15.64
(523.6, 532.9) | 18.28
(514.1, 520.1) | 15.88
